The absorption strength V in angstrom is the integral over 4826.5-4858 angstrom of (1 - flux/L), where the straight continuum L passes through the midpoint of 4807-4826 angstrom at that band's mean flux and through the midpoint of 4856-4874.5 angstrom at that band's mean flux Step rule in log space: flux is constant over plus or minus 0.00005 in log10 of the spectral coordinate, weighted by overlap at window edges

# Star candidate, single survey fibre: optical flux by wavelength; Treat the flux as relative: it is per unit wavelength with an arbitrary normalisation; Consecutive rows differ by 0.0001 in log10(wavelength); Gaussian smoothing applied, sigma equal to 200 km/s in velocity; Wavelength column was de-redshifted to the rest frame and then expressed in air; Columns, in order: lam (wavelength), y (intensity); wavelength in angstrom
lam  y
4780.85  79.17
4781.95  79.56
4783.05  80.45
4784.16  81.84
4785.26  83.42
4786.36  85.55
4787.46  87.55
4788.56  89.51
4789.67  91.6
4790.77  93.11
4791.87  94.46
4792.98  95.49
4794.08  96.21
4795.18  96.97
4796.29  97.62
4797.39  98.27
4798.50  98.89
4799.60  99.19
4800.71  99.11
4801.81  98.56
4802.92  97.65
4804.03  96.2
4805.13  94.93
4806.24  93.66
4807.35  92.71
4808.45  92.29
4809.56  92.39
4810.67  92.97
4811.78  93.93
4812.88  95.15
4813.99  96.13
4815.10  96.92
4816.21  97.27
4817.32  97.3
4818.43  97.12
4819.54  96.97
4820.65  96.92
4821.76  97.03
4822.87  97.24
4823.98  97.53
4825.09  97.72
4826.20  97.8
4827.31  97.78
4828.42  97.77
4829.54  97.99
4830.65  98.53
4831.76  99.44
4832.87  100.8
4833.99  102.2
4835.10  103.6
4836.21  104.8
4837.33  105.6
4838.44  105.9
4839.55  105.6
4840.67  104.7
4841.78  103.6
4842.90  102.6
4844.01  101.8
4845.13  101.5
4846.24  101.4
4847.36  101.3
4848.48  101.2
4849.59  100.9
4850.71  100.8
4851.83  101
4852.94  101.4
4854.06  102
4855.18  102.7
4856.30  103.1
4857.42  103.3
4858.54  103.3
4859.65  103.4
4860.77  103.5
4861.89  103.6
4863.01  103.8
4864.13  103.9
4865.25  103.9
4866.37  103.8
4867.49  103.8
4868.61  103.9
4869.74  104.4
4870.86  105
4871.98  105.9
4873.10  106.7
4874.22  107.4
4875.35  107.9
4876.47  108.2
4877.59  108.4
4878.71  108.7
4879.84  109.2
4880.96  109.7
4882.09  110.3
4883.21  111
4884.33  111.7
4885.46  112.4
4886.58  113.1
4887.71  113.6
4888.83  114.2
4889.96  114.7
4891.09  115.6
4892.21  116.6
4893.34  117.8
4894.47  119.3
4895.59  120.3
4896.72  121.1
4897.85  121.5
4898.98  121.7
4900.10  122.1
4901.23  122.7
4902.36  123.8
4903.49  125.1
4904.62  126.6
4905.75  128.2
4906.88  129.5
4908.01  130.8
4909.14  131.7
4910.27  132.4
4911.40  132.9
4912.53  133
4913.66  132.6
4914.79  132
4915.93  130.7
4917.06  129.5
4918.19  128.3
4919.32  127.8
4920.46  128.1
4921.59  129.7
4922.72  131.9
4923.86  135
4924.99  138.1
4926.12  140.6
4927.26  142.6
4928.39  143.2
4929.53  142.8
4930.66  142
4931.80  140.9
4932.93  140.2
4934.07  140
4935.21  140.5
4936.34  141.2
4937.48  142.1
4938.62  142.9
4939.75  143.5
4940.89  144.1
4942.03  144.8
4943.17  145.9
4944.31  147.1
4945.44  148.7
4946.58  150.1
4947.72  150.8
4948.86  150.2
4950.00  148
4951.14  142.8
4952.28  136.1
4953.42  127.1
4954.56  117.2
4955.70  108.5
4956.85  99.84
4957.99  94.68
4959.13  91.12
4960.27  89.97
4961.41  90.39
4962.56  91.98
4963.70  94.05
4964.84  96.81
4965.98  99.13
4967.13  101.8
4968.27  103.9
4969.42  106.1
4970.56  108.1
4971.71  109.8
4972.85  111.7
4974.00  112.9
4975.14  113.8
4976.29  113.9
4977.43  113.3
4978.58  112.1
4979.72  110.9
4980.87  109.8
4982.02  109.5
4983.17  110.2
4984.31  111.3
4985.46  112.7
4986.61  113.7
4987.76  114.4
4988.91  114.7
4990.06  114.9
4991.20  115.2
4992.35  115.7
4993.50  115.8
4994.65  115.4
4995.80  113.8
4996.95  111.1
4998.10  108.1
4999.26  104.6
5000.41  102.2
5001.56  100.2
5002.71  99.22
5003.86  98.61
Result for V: -0.5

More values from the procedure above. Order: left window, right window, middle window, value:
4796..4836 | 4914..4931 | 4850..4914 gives 3.9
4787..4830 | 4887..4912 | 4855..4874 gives 1.4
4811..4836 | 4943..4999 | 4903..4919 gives -3.3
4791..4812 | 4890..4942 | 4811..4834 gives 1.1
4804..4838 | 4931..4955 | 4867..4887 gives 1.7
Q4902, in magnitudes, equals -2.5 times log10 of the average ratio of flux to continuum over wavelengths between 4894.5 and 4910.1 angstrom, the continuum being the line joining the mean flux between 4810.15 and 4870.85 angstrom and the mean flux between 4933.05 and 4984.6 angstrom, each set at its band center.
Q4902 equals -0.13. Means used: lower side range 101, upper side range 121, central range 125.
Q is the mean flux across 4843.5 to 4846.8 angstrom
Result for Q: 102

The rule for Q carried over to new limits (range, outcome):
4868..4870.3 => 104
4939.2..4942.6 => 144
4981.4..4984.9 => 110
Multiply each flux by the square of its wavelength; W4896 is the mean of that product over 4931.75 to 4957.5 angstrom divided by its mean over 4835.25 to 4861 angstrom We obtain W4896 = 1.40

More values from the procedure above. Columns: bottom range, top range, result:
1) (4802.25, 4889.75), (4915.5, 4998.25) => 1.25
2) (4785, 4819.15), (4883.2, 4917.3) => 1.35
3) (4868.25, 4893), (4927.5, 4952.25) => 1.34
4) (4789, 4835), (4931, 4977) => 1.35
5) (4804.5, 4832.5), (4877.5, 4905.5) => 1.25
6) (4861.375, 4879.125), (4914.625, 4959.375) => 1.32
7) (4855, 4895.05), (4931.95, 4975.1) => 1.17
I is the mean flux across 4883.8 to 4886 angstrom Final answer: 112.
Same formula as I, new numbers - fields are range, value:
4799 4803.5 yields 98.6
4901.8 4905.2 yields 125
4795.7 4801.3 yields 98.6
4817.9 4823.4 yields 97.1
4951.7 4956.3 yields 122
